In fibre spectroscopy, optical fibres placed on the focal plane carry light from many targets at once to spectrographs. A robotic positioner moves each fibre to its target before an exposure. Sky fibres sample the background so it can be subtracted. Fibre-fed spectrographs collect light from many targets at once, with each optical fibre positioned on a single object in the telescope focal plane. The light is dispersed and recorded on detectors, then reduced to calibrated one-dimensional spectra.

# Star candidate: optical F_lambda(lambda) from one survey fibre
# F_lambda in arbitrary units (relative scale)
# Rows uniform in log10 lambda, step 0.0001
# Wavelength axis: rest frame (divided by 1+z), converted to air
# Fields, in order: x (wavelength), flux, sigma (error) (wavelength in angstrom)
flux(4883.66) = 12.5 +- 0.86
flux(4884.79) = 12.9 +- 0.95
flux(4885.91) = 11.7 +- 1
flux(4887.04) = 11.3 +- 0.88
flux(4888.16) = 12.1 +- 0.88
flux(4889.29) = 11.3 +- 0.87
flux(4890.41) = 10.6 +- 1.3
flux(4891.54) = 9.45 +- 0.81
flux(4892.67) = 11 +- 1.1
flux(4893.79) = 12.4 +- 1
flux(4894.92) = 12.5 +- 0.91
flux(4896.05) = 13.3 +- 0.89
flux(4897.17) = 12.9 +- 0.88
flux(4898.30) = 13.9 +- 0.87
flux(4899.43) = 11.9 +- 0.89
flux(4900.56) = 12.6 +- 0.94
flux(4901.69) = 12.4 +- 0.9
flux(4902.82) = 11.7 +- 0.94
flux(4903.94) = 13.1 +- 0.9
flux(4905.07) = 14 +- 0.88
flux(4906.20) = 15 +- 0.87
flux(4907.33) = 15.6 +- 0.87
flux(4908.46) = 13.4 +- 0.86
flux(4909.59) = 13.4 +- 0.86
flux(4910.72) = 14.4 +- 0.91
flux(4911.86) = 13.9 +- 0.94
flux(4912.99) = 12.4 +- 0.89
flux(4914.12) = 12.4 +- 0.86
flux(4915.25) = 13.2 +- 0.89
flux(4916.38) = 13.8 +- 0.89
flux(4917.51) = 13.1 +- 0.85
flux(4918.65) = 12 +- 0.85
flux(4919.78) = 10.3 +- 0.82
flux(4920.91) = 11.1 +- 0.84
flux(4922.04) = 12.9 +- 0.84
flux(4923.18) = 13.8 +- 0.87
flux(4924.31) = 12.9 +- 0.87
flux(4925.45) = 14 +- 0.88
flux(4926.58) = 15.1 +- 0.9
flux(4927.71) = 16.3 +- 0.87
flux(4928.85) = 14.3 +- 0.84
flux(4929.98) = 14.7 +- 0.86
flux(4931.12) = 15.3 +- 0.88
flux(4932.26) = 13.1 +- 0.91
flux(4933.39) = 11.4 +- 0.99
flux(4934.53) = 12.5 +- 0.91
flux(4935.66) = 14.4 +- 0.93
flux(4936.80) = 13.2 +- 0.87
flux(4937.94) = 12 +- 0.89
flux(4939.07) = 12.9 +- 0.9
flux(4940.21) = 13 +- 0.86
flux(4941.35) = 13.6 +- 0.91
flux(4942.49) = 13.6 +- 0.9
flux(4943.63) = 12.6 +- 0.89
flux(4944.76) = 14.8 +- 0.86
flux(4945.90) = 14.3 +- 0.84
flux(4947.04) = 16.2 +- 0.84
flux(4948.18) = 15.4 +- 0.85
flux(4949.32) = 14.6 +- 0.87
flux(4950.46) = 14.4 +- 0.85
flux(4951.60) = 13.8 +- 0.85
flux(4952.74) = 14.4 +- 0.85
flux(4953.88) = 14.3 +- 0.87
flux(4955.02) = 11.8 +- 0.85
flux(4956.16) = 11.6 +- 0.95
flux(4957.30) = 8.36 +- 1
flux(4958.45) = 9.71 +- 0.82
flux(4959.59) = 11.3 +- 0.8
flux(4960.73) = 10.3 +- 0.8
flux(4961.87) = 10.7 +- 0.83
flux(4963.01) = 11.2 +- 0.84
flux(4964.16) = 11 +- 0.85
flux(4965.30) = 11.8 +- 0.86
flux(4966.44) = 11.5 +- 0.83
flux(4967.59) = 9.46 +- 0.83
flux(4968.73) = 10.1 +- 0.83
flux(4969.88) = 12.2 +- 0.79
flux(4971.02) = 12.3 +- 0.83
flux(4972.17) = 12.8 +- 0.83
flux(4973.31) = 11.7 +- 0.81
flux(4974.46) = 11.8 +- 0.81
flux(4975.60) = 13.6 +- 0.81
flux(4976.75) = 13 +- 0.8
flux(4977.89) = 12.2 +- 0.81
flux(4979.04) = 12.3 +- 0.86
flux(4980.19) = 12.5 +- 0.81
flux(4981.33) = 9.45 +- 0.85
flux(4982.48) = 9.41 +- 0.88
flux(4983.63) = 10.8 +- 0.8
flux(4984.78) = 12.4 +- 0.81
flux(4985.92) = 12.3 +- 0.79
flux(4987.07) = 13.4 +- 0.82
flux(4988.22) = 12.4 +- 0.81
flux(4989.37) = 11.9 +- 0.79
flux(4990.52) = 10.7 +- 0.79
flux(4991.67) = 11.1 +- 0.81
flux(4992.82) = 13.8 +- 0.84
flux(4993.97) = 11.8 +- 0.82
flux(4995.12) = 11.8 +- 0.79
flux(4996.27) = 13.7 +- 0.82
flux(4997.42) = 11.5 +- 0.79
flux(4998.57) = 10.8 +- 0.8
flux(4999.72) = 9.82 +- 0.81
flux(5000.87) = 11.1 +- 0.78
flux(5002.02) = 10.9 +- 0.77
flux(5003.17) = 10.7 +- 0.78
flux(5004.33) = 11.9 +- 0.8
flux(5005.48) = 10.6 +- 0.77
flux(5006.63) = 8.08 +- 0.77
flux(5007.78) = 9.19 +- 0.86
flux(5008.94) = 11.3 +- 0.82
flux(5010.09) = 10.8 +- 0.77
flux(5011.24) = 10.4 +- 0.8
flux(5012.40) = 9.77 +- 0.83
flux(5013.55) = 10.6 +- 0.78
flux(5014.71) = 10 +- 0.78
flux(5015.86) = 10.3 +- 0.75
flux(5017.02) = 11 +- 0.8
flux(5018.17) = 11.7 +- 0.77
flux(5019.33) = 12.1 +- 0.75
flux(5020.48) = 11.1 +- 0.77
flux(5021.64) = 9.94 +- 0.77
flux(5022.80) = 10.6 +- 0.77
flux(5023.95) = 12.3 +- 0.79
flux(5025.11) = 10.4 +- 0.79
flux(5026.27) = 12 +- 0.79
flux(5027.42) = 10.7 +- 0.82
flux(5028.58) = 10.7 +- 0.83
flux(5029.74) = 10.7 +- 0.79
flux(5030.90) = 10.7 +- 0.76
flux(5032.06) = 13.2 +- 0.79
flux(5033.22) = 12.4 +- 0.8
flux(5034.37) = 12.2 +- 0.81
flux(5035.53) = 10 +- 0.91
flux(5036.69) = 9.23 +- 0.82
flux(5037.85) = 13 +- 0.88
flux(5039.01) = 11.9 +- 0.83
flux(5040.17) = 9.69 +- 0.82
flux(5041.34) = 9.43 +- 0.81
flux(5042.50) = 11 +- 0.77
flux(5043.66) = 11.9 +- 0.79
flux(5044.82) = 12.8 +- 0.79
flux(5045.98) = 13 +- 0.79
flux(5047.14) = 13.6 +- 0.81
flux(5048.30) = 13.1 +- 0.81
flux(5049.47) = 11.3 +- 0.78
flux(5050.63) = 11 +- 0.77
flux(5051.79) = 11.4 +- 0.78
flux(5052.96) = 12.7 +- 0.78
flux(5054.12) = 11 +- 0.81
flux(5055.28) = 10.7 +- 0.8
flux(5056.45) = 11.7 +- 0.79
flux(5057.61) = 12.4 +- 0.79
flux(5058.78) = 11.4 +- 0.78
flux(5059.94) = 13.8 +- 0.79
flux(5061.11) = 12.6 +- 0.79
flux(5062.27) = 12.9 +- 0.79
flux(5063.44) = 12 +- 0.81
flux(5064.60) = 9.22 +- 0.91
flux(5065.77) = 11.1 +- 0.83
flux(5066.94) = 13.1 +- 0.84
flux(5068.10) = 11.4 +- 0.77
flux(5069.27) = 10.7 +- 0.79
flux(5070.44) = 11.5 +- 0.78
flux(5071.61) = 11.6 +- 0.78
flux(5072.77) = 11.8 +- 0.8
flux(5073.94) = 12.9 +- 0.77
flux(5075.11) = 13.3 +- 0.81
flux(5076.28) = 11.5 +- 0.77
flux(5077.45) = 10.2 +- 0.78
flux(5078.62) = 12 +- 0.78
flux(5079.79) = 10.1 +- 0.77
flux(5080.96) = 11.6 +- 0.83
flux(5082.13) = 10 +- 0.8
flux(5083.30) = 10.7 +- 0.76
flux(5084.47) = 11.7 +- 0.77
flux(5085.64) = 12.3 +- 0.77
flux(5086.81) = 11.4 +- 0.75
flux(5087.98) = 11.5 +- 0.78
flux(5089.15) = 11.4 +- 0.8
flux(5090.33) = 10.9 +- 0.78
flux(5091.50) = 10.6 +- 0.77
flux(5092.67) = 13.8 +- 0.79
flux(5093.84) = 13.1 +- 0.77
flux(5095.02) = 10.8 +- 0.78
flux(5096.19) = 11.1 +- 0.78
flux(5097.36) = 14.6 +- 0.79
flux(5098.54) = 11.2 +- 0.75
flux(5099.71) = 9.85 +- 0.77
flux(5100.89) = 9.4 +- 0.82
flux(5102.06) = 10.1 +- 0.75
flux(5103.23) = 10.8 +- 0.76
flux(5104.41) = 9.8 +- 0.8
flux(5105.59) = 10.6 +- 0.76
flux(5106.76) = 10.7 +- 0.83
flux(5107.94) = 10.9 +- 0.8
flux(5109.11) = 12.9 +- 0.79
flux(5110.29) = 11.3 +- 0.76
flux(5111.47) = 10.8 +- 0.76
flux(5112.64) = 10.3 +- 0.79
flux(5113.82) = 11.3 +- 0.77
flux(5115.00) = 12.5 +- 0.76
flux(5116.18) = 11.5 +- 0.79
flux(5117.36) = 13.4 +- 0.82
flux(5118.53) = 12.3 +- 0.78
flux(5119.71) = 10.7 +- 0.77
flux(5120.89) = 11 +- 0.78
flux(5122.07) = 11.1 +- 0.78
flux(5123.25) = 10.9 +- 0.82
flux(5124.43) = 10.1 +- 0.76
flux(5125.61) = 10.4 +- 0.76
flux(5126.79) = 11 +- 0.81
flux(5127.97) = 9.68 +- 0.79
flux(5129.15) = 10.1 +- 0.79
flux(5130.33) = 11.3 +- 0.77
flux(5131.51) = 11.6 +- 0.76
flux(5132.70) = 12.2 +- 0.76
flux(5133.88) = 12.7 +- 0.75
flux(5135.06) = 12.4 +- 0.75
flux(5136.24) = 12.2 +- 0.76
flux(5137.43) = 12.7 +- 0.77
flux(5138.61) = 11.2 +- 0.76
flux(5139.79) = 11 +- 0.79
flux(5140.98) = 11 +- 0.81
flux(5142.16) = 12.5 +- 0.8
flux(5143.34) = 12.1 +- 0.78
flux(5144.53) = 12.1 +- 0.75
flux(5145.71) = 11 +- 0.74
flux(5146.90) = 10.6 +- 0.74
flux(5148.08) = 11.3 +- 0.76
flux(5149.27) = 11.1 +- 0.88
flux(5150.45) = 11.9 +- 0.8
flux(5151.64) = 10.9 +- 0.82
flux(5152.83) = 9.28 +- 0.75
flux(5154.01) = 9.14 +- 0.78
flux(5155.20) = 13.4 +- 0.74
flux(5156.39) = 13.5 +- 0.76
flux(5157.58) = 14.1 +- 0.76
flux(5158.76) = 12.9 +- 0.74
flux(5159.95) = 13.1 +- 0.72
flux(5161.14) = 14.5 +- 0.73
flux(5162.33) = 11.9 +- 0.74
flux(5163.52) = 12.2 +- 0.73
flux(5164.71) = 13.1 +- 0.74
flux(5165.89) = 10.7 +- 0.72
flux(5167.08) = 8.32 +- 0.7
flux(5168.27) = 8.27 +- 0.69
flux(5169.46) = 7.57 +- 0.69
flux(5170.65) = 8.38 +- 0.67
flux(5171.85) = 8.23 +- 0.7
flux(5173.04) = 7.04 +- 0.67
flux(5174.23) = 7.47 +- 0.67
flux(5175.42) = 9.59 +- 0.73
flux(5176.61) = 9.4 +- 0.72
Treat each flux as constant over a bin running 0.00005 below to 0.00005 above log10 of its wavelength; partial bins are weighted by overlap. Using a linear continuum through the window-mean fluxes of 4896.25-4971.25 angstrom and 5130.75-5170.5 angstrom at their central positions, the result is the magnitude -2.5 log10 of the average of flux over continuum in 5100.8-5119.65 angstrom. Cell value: 0.057 mag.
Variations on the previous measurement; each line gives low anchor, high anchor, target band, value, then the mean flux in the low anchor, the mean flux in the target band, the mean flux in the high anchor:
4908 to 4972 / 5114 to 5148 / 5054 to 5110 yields 0.033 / 12.9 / 11.5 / 11.5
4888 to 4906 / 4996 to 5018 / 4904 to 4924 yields -0.103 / 12.3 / 13.2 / 10.6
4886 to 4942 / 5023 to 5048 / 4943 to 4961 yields -0.045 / 13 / 13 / 11.5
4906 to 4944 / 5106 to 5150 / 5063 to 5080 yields 0.040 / 13.4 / 11.5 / 11.4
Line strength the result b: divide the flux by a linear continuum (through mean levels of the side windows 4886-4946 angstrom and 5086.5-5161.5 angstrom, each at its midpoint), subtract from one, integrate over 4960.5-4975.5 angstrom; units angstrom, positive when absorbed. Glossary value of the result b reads 1.5 angstrom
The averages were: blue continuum 13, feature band 11.4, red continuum 11.5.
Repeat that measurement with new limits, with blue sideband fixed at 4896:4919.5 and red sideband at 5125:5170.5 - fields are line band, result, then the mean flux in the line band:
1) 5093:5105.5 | 0.7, 11.1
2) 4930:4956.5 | -1.4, 13.7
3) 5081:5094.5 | 0.3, 11.6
